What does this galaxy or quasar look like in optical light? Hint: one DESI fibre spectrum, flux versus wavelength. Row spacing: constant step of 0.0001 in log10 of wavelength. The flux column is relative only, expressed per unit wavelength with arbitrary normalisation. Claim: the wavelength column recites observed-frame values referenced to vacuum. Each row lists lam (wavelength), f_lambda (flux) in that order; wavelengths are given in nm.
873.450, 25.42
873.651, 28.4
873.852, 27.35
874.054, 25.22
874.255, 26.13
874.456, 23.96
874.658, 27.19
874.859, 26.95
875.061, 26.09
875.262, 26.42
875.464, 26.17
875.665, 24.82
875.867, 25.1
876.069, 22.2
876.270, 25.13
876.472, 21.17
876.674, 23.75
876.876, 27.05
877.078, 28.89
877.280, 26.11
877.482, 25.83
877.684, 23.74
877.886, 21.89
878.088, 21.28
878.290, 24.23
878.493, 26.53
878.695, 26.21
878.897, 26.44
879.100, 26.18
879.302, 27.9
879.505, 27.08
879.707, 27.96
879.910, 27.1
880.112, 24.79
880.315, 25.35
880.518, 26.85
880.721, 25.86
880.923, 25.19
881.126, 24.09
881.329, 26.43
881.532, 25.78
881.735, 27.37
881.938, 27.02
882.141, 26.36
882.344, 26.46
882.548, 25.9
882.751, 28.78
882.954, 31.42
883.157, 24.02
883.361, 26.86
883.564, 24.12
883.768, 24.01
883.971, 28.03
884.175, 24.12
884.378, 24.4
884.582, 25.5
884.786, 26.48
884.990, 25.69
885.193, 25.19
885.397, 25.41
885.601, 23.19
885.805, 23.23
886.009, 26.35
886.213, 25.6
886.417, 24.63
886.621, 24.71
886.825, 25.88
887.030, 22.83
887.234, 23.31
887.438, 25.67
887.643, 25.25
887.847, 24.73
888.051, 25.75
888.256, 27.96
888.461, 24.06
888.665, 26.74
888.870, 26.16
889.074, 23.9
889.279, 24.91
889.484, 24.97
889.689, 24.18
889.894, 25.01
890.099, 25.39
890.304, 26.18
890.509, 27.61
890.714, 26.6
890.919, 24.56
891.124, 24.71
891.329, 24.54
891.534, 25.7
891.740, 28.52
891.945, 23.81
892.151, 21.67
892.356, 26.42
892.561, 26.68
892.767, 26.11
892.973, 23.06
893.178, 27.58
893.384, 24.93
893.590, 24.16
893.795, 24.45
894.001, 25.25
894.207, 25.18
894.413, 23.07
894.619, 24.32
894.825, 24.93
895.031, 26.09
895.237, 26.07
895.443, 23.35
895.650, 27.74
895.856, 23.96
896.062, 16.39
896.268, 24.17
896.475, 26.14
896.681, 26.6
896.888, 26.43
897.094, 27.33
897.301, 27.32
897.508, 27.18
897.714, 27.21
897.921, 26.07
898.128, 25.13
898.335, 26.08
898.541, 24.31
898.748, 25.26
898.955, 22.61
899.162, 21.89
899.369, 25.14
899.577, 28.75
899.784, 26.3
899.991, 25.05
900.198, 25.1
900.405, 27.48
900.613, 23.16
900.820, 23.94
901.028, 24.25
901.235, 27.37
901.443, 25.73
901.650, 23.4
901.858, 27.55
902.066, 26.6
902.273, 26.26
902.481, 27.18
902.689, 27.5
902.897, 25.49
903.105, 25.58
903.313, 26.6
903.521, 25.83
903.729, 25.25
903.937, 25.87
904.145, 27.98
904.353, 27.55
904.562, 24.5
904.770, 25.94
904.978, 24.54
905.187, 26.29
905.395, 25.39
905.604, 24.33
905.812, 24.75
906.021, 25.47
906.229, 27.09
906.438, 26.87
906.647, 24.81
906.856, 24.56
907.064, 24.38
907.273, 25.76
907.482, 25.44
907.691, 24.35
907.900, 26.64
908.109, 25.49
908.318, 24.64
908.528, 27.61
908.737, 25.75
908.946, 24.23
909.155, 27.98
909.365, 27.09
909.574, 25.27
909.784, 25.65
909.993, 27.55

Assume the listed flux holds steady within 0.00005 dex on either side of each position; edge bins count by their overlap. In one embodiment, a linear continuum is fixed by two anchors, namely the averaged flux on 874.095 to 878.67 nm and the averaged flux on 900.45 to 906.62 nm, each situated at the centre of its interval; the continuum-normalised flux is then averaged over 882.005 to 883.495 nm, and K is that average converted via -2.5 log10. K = -0.08 mag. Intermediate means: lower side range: 25.1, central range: 27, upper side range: 25.8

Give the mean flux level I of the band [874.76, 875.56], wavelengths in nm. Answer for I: 26.4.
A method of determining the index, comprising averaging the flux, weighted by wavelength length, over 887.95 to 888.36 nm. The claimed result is 26.8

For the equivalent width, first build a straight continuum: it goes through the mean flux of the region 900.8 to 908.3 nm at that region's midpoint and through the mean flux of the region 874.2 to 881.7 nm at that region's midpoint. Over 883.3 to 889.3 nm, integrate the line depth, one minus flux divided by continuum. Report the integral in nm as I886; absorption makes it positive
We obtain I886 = 0.10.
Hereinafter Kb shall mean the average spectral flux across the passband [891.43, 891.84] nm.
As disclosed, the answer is 27.1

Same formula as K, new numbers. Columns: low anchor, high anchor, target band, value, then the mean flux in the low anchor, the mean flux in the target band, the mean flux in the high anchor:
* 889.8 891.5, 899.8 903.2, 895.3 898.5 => 0.012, 25.6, 25.4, 25.7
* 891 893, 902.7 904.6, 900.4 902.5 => 0.018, 25.2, 25.6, 26.2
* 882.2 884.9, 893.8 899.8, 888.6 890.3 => 0.023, 26.2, 25.2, 25.2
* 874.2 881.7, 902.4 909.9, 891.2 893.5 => 0.014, 25.5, 25.3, 25.8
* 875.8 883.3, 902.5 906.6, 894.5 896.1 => 0.064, 25.8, 24.4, 25.9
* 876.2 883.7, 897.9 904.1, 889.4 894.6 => 0.021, 25.9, 25.2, 25.6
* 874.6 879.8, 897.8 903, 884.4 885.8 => 0.018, 25.5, 25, 25.5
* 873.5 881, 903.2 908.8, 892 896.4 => 0.048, 25.6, 24.6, 25.7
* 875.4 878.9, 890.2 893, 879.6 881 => -0.054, 24.8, 26.2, 25.5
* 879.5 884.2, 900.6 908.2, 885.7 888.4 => 0.048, 26.3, 25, 25.7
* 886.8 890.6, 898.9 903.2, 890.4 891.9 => -0.027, 25.3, 26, 25.6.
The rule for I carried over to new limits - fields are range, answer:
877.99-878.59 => 24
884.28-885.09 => 25.5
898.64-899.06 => 23.9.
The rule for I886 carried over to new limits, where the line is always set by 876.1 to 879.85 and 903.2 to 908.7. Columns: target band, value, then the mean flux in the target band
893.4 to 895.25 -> 0.056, 24.8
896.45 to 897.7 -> -0.064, 26.9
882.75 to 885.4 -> -0.050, 25.9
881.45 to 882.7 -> -0.057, 26.6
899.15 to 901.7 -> 0.027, 25.4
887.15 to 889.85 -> 0.030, 25.2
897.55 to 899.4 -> 0.049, 24.9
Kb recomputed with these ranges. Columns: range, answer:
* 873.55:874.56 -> 26.2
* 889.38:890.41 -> 25.1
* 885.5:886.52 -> 24.6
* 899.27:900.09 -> 26.3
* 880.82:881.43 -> 25.3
